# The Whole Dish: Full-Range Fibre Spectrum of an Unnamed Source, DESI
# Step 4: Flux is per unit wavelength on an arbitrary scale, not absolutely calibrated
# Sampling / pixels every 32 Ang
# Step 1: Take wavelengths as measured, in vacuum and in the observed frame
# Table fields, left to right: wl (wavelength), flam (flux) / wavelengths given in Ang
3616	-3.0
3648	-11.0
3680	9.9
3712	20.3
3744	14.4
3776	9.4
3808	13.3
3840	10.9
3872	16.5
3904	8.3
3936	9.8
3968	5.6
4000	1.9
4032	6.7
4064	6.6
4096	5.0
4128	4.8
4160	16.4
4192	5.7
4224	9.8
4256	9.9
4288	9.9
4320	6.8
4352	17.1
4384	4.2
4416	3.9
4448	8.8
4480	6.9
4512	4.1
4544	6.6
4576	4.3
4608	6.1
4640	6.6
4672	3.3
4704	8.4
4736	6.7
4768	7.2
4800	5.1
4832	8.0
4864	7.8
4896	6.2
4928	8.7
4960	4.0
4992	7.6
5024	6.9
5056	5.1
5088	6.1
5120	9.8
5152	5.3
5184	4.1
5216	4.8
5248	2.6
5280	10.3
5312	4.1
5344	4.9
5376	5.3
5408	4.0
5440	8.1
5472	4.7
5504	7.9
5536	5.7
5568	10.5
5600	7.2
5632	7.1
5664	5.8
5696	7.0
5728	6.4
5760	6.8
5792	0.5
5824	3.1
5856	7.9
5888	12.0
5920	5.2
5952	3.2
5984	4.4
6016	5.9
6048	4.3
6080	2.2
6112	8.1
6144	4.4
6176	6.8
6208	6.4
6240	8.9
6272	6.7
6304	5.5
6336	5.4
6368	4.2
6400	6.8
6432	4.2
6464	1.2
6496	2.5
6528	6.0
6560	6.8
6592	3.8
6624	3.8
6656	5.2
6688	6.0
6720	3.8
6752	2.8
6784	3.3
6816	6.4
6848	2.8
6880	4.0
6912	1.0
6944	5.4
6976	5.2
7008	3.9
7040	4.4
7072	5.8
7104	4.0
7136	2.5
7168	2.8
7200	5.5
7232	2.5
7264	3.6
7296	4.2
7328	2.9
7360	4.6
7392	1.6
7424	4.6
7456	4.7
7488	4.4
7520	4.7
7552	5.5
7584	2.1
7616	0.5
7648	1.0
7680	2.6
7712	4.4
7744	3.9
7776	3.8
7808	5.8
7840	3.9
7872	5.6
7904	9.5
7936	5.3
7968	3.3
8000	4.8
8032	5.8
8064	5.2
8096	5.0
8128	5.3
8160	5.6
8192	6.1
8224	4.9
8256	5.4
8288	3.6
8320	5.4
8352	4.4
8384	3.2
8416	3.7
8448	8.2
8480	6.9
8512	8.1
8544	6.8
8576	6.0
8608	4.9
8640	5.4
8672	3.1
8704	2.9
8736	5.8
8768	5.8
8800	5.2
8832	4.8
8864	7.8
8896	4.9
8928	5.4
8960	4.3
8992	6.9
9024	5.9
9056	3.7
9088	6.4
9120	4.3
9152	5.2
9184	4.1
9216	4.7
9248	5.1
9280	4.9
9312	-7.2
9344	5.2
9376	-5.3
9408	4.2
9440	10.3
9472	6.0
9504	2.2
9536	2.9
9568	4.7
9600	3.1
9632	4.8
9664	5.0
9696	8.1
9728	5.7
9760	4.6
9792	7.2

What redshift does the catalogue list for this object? 1.12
